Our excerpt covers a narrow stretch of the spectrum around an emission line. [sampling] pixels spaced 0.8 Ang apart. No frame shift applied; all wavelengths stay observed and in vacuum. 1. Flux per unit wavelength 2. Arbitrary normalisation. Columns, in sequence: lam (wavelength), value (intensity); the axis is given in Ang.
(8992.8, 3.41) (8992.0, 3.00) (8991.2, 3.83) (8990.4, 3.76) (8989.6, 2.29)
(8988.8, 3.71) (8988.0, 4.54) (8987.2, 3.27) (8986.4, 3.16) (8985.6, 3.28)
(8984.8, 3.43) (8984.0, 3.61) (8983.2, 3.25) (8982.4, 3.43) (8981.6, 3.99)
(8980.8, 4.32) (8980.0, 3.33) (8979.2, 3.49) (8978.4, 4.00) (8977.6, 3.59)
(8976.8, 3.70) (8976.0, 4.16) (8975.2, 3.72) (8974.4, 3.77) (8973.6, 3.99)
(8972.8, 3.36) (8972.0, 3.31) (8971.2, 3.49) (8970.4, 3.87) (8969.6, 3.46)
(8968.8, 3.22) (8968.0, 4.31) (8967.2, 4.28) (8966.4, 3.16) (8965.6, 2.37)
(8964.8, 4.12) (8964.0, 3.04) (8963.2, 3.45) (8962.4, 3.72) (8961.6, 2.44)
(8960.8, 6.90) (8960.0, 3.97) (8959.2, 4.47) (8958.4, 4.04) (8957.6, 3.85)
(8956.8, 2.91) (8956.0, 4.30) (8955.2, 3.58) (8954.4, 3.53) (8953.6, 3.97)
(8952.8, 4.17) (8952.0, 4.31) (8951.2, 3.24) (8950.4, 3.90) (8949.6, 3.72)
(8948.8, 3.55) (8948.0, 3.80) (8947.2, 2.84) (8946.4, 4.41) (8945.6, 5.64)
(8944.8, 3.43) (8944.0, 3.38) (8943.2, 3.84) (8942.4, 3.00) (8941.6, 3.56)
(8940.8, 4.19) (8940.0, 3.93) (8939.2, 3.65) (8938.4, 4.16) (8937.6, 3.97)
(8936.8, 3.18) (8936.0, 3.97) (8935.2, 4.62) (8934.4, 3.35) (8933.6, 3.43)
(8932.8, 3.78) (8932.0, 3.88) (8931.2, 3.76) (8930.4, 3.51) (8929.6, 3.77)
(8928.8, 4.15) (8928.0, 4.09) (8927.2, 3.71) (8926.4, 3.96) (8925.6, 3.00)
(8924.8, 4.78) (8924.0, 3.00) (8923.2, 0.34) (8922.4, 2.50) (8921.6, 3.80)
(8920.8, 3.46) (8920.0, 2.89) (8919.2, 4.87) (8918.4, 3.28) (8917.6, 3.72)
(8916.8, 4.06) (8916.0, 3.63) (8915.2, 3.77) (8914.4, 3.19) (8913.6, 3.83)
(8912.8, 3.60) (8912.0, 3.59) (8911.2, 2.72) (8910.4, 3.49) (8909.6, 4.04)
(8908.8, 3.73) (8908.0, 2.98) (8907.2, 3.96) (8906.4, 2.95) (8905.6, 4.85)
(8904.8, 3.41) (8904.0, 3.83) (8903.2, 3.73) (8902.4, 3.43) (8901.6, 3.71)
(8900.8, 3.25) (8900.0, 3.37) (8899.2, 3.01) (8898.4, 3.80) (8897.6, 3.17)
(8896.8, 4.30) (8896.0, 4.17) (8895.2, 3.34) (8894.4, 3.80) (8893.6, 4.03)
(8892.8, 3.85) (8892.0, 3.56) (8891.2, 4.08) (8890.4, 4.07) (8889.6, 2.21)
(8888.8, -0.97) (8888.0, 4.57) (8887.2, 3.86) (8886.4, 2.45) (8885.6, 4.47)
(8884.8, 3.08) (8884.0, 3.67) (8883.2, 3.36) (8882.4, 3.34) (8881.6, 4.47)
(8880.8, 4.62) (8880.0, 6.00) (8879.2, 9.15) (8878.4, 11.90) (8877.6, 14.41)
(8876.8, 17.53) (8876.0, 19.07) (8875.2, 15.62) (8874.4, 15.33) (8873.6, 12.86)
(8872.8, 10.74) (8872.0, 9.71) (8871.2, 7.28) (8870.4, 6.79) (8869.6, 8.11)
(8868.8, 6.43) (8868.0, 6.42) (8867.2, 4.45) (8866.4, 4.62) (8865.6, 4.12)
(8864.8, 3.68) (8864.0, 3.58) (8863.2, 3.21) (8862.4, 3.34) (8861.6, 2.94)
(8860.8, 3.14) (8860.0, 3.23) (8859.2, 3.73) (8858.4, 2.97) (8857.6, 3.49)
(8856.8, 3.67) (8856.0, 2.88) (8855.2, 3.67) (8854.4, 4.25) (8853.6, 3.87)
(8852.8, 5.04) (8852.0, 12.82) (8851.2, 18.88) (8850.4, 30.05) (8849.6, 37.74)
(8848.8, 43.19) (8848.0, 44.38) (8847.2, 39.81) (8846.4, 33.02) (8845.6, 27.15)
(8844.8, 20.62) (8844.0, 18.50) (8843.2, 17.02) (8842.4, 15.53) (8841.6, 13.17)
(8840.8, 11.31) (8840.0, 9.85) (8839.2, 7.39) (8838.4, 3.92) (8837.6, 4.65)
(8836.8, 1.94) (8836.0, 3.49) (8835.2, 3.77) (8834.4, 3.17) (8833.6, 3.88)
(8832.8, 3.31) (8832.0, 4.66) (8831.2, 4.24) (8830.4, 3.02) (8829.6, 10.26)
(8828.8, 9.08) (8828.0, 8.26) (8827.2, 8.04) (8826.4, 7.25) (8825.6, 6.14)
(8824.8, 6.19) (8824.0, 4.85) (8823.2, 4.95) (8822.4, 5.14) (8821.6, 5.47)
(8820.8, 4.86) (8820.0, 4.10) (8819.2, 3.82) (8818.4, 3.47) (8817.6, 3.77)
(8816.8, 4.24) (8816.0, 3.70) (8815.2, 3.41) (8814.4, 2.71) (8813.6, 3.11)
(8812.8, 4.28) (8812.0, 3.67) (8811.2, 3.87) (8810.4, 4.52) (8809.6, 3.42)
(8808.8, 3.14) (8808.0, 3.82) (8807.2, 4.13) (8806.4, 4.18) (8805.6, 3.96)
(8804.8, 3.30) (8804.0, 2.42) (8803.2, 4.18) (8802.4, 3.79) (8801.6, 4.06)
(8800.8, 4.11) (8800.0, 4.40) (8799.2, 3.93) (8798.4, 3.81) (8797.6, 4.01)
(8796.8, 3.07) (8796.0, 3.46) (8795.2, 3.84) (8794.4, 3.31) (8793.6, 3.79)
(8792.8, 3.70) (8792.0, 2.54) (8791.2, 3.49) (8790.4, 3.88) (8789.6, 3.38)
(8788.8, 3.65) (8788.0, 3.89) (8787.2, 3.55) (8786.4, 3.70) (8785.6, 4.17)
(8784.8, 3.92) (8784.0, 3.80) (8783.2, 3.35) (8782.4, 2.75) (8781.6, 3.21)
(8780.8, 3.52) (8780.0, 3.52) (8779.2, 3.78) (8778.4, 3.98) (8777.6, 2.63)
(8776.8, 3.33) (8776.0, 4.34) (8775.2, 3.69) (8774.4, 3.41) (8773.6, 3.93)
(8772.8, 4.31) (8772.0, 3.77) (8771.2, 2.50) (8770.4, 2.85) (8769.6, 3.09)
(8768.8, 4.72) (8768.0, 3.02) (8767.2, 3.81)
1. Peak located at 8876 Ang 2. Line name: [N II] 6583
